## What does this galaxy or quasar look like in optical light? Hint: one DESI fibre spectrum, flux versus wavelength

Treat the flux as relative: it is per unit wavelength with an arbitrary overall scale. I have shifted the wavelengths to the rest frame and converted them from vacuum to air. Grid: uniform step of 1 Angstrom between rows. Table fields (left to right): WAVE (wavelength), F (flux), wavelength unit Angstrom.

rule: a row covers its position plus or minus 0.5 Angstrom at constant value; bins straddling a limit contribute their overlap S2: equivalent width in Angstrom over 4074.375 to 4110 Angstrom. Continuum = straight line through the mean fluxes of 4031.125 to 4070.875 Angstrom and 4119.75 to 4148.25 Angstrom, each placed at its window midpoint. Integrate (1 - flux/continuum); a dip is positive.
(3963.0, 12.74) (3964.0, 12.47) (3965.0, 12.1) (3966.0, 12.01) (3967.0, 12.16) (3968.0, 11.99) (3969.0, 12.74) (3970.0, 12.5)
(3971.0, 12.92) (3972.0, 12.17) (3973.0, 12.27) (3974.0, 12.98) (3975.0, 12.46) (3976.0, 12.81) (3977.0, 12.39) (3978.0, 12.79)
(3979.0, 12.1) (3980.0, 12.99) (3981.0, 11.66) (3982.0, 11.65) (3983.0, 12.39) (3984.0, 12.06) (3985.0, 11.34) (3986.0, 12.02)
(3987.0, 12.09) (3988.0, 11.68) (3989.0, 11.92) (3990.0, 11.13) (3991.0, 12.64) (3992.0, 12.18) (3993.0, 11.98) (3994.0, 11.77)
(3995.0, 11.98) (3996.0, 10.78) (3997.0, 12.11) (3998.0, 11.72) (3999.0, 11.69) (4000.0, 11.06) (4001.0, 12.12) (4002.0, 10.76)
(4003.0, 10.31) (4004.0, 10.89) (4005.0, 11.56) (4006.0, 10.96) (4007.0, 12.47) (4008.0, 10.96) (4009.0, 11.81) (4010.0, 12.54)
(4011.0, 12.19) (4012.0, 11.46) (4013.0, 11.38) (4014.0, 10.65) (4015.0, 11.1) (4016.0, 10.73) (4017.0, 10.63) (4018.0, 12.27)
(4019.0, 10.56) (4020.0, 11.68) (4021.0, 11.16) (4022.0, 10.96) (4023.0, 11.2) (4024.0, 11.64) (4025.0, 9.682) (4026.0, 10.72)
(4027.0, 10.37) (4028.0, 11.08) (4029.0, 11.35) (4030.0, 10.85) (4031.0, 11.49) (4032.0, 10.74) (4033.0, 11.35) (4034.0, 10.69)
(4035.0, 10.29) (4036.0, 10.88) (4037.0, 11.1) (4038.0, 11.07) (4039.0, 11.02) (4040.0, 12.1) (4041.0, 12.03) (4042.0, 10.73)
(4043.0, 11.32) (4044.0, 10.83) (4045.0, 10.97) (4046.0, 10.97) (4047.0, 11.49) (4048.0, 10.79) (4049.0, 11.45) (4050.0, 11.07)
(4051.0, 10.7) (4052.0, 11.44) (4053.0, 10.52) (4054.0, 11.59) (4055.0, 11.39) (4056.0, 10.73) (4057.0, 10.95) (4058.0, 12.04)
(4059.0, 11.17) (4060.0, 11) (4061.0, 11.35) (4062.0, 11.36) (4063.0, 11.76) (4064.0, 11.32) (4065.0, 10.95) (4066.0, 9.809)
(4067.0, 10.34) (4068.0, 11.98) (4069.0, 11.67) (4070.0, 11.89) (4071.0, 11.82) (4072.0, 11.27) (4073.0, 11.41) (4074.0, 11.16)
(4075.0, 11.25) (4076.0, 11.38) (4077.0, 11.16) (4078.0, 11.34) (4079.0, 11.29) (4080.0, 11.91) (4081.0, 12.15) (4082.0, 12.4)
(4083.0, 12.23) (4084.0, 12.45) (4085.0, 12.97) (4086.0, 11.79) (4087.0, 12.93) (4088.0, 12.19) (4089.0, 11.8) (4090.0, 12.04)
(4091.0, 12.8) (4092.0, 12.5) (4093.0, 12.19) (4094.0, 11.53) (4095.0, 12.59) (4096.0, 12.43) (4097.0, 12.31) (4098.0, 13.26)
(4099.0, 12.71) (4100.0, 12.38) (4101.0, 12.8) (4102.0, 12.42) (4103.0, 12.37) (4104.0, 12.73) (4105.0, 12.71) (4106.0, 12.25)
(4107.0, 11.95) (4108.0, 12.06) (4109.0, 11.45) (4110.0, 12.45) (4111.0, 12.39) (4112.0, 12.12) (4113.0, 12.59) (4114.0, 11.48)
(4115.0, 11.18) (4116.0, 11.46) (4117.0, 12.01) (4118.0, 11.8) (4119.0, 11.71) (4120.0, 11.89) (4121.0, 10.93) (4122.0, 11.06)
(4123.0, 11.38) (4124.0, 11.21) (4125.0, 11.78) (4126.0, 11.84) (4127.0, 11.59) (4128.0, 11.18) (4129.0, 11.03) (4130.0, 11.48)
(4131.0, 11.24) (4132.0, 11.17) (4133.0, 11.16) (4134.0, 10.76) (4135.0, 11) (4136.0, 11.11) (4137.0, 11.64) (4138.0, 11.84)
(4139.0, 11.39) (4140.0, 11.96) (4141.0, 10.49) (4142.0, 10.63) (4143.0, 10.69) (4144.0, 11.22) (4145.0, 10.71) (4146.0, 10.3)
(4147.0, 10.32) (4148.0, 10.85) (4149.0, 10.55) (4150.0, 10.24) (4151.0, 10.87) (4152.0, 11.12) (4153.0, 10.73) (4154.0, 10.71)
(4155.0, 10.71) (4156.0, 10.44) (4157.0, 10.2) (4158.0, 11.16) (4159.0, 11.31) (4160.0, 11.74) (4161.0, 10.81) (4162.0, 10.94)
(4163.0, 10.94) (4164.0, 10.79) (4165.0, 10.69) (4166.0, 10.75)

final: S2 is -3.3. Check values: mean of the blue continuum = 11.2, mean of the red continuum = 11.2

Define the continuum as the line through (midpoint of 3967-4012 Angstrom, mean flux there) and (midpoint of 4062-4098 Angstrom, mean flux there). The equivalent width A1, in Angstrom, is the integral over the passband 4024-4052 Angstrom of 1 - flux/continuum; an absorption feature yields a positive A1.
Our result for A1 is 2.00 Angstrom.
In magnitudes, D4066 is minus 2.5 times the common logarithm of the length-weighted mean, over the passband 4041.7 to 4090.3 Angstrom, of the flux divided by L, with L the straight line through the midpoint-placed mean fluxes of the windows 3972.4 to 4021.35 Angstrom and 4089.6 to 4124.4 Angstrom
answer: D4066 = 0.05 mag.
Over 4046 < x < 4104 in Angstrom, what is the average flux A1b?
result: 11.7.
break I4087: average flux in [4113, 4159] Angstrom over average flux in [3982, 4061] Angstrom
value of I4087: 0.98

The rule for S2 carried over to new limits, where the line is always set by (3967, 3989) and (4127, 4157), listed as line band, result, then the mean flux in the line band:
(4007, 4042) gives 2.1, 11.2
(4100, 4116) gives -1.4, 12.2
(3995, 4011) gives 0.8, 11.5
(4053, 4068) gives 0.6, 11.1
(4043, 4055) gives 0.6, 11.1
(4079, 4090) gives -0.8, 12.2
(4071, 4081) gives 0.1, 11.4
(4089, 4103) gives -1.4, 12.4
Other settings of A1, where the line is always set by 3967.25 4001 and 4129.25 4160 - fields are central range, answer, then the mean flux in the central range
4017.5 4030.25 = 0.8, 11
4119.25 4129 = -0.3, 11.4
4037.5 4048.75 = 0.4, 11.2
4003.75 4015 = 0.4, 11.5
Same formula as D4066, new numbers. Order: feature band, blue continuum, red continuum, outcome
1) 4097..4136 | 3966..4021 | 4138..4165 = -0.07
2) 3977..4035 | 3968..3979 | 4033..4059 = 0.04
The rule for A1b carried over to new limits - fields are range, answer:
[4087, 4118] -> 12.2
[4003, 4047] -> 11.2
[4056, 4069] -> 11.2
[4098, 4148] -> 11.6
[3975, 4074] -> 11.4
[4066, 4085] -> 11.6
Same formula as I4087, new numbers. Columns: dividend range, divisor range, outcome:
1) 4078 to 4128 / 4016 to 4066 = 1.09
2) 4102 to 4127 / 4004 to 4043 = 1.06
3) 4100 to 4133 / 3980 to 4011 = 1.01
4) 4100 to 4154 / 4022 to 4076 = 1.03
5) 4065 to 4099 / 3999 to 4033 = 1.06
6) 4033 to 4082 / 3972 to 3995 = 0.93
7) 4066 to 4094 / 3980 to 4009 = 1.01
